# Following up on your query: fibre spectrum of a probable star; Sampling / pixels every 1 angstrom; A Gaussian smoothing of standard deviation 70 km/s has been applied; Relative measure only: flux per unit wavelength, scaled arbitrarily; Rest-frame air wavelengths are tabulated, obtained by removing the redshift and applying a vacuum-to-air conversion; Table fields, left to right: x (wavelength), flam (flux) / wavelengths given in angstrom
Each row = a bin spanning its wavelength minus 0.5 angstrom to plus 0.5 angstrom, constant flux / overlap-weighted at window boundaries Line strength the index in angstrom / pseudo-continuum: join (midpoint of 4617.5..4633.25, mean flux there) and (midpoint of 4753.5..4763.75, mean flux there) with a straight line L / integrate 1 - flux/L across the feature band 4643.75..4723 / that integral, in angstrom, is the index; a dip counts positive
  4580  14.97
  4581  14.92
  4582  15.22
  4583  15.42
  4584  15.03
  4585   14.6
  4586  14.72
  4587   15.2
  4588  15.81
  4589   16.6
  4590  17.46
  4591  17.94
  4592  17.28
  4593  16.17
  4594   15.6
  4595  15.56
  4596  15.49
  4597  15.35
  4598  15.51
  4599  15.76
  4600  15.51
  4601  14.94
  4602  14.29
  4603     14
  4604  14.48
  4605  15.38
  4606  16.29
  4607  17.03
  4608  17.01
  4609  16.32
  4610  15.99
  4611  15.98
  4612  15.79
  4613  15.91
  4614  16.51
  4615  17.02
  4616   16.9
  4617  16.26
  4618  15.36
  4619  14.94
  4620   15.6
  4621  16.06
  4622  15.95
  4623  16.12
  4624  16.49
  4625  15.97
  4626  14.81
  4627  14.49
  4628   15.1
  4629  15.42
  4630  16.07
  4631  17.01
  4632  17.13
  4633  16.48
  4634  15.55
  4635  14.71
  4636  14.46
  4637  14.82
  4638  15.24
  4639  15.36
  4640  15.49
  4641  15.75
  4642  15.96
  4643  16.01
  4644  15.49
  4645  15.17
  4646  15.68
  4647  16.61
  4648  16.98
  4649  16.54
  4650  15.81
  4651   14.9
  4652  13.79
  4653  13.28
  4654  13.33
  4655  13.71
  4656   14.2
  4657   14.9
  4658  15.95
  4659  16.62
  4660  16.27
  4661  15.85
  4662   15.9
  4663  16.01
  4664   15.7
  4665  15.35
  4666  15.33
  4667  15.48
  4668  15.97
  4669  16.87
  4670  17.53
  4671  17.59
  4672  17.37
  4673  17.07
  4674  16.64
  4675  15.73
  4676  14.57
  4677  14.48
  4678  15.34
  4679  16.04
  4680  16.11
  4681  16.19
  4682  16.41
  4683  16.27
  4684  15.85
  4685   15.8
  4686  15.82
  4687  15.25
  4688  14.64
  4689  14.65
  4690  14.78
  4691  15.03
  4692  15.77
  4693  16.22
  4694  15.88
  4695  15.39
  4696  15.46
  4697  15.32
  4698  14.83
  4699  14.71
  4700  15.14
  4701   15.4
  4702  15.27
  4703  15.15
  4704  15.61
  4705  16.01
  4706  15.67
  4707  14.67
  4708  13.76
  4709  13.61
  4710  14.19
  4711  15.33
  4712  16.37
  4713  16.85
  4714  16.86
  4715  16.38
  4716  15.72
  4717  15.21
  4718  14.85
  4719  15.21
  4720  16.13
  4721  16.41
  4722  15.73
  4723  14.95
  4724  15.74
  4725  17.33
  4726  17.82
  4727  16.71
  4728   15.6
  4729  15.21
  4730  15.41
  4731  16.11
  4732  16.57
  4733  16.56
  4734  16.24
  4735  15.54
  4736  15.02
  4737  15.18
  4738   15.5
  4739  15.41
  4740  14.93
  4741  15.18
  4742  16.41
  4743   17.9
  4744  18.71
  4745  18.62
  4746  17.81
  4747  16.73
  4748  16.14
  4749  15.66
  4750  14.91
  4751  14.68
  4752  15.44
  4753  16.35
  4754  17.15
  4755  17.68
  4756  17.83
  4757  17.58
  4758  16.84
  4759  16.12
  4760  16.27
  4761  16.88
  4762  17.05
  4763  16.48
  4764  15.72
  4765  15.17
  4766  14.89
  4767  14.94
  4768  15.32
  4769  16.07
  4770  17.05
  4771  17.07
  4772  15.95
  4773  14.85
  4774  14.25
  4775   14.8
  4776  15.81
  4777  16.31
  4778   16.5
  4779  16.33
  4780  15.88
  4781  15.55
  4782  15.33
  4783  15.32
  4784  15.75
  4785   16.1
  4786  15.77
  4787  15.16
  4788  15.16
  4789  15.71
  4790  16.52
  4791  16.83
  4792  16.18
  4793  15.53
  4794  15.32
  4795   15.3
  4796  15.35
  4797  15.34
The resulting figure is 3.6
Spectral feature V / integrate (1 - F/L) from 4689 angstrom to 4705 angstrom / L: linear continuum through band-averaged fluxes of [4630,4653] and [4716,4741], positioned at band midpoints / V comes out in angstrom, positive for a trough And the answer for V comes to 0.4 angstrom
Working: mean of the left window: 15.6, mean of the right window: 15.8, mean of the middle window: 15.3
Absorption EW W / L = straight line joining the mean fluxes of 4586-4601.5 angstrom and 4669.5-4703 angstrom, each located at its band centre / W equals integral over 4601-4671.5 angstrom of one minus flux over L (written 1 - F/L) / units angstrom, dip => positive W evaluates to 0.7 angstrom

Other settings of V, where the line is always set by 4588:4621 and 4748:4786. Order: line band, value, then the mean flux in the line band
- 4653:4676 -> 0.24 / 15.8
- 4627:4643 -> 0.34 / 15.6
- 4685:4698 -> 0.51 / 15.3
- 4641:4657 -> 0.79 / 15.2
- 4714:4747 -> -0.34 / 16.1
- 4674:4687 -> 0.19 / 15.7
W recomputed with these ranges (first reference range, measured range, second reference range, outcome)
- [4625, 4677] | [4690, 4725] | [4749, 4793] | 0.8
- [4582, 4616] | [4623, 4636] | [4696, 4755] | 0.1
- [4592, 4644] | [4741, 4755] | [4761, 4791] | -0.8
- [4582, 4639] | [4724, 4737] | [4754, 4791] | -0.1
